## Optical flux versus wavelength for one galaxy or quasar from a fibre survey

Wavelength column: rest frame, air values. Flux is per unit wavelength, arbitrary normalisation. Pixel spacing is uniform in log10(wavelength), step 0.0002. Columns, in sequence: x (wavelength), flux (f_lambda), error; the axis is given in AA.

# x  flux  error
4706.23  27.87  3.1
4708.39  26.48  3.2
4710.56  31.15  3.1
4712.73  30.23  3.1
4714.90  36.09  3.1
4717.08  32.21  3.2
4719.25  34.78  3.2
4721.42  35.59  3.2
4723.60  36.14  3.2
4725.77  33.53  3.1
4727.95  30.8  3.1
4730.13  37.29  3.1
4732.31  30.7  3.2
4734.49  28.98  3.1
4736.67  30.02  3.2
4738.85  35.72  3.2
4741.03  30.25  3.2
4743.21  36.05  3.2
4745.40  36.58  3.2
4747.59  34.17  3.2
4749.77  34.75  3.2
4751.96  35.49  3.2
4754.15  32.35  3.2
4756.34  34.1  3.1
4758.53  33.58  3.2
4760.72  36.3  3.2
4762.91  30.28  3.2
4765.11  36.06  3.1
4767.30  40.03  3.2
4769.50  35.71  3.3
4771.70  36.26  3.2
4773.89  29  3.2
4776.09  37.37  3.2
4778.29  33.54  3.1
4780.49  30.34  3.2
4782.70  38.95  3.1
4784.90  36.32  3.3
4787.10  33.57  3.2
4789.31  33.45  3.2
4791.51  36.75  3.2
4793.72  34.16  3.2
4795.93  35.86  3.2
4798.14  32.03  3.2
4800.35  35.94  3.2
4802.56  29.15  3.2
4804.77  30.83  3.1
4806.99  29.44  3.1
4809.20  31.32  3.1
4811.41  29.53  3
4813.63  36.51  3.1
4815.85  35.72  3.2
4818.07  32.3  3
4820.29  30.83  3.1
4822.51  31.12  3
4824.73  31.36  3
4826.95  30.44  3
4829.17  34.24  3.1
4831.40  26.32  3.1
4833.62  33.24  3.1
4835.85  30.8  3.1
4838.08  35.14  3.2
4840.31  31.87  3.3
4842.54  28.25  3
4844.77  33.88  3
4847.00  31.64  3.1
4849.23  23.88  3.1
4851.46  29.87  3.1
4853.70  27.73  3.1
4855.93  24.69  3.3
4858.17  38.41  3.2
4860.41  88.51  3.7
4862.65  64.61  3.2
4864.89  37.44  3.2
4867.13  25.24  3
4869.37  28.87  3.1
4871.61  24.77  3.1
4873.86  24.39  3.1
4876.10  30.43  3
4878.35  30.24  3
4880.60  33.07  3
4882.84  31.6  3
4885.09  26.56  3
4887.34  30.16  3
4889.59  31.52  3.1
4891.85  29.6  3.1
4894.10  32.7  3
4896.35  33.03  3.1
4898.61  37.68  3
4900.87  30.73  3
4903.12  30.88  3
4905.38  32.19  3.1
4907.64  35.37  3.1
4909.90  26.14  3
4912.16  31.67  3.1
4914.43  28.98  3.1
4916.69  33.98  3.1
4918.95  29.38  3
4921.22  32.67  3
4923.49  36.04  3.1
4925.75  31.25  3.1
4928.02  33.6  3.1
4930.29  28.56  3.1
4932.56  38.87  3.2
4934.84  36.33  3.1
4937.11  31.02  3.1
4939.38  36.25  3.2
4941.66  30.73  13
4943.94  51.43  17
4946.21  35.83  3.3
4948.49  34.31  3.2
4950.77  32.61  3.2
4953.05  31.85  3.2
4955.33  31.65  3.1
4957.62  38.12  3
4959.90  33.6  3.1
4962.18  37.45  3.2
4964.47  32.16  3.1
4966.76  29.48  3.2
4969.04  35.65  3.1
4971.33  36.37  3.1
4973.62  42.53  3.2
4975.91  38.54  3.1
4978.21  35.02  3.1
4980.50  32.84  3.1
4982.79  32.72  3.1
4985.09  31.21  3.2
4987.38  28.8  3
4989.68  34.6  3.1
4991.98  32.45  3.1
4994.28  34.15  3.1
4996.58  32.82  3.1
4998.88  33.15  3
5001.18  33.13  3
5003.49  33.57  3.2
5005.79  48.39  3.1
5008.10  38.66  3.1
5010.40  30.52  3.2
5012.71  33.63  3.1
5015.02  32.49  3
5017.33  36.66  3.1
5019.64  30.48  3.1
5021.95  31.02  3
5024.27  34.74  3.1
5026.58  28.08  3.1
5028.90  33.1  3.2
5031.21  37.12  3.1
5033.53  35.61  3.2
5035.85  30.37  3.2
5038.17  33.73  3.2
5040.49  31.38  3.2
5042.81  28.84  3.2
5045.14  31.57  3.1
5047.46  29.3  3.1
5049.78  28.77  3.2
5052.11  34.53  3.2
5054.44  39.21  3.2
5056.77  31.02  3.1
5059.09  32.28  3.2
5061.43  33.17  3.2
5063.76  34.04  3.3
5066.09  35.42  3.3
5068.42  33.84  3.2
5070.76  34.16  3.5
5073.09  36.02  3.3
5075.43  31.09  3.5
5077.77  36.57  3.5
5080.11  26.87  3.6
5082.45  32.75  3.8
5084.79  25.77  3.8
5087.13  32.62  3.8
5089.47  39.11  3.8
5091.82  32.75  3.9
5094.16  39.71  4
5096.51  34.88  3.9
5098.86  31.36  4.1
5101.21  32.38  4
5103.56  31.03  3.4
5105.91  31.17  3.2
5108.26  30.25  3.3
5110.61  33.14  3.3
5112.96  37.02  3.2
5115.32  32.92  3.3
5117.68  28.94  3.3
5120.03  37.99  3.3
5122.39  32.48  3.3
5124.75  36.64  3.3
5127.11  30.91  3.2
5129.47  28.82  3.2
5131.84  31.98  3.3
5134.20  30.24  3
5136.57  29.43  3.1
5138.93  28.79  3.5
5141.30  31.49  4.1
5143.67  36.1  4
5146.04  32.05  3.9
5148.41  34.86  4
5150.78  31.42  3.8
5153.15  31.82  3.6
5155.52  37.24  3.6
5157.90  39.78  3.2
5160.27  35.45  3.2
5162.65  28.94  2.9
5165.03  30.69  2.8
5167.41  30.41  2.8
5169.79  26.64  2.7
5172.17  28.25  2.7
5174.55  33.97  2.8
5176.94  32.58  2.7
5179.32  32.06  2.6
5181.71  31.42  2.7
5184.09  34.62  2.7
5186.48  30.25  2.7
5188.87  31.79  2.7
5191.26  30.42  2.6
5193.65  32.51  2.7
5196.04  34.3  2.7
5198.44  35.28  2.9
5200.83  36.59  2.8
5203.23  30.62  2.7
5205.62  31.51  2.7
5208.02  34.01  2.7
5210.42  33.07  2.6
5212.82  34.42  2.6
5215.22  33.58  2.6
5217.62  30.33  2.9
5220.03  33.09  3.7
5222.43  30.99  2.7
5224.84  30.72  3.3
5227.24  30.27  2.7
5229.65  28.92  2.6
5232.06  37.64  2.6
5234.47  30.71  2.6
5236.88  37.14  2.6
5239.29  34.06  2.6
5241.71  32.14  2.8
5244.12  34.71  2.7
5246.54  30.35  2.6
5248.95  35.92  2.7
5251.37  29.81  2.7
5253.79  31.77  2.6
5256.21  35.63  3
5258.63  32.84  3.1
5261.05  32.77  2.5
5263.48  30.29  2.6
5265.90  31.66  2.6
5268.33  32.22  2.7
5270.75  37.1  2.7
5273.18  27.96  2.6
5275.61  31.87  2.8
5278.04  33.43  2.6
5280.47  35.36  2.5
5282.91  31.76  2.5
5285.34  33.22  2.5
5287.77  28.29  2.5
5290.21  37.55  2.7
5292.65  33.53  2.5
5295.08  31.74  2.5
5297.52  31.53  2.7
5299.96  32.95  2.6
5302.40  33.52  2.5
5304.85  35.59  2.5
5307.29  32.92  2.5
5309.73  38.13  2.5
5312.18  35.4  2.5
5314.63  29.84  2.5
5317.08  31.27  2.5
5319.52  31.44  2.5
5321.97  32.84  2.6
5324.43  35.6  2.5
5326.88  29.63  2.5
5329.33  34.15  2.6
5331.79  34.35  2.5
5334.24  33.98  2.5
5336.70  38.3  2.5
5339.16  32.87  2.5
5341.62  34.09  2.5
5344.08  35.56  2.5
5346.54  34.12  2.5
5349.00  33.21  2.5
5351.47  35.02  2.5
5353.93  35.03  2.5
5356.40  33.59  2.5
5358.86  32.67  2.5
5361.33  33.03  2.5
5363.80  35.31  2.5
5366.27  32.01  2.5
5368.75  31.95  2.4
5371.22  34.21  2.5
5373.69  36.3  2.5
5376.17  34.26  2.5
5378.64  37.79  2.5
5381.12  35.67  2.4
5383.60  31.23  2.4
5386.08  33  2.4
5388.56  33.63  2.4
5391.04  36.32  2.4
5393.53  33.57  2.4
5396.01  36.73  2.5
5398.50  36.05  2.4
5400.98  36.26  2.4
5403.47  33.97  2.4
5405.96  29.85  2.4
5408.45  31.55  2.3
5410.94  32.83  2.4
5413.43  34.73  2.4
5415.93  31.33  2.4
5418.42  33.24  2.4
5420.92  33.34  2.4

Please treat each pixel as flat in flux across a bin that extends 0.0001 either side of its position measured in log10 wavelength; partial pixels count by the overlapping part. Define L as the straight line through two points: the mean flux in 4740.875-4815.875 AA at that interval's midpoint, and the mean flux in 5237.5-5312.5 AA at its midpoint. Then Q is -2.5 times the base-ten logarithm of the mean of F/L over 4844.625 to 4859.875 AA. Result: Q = 0.063 mag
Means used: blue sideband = 34.1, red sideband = 33.1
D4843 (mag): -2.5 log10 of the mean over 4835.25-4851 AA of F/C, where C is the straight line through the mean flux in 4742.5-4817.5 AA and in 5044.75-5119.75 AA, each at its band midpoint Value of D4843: 0.11 mag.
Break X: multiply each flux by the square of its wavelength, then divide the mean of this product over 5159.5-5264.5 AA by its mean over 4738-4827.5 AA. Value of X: 1.14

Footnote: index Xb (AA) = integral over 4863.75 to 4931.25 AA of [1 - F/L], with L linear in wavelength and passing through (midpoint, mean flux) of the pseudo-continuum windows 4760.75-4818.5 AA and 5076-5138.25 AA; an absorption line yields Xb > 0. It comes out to 5.00 AA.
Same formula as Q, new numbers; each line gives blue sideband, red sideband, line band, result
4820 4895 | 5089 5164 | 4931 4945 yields -0.12 mag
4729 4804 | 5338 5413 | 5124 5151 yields 0.07 mag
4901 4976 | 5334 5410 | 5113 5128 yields 0.01 mag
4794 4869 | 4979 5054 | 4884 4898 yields 0.10 mag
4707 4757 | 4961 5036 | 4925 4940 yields 0.01 mag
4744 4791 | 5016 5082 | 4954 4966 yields -0.03 mag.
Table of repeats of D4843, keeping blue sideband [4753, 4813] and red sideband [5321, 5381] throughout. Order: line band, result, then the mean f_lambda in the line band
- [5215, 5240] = 0.05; 32.4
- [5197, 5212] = 0.02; 33.5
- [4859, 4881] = -0.15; 38.9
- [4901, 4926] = 0.07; 31.7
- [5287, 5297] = 0.04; 32.9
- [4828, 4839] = 0.06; 31.9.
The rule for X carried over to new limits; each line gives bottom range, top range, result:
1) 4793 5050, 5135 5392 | 1.13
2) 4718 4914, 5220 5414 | 1.22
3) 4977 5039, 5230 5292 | 1.08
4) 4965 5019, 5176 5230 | 1.02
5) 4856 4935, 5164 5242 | 1.07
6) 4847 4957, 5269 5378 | 1.18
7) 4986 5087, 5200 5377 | 1.11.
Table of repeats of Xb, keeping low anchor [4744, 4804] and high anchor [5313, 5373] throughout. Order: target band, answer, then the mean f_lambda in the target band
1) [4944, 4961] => -0.4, 35.1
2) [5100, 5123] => 0.8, 32.7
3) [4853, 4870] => -4.1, 42.7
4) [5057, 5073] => 0.1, 33.8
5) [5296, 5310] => -0.1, 33.8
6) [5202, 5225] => 1.0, 32.3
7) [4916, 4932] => 0.9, 32.4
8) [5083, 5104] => 0.4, 33.4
